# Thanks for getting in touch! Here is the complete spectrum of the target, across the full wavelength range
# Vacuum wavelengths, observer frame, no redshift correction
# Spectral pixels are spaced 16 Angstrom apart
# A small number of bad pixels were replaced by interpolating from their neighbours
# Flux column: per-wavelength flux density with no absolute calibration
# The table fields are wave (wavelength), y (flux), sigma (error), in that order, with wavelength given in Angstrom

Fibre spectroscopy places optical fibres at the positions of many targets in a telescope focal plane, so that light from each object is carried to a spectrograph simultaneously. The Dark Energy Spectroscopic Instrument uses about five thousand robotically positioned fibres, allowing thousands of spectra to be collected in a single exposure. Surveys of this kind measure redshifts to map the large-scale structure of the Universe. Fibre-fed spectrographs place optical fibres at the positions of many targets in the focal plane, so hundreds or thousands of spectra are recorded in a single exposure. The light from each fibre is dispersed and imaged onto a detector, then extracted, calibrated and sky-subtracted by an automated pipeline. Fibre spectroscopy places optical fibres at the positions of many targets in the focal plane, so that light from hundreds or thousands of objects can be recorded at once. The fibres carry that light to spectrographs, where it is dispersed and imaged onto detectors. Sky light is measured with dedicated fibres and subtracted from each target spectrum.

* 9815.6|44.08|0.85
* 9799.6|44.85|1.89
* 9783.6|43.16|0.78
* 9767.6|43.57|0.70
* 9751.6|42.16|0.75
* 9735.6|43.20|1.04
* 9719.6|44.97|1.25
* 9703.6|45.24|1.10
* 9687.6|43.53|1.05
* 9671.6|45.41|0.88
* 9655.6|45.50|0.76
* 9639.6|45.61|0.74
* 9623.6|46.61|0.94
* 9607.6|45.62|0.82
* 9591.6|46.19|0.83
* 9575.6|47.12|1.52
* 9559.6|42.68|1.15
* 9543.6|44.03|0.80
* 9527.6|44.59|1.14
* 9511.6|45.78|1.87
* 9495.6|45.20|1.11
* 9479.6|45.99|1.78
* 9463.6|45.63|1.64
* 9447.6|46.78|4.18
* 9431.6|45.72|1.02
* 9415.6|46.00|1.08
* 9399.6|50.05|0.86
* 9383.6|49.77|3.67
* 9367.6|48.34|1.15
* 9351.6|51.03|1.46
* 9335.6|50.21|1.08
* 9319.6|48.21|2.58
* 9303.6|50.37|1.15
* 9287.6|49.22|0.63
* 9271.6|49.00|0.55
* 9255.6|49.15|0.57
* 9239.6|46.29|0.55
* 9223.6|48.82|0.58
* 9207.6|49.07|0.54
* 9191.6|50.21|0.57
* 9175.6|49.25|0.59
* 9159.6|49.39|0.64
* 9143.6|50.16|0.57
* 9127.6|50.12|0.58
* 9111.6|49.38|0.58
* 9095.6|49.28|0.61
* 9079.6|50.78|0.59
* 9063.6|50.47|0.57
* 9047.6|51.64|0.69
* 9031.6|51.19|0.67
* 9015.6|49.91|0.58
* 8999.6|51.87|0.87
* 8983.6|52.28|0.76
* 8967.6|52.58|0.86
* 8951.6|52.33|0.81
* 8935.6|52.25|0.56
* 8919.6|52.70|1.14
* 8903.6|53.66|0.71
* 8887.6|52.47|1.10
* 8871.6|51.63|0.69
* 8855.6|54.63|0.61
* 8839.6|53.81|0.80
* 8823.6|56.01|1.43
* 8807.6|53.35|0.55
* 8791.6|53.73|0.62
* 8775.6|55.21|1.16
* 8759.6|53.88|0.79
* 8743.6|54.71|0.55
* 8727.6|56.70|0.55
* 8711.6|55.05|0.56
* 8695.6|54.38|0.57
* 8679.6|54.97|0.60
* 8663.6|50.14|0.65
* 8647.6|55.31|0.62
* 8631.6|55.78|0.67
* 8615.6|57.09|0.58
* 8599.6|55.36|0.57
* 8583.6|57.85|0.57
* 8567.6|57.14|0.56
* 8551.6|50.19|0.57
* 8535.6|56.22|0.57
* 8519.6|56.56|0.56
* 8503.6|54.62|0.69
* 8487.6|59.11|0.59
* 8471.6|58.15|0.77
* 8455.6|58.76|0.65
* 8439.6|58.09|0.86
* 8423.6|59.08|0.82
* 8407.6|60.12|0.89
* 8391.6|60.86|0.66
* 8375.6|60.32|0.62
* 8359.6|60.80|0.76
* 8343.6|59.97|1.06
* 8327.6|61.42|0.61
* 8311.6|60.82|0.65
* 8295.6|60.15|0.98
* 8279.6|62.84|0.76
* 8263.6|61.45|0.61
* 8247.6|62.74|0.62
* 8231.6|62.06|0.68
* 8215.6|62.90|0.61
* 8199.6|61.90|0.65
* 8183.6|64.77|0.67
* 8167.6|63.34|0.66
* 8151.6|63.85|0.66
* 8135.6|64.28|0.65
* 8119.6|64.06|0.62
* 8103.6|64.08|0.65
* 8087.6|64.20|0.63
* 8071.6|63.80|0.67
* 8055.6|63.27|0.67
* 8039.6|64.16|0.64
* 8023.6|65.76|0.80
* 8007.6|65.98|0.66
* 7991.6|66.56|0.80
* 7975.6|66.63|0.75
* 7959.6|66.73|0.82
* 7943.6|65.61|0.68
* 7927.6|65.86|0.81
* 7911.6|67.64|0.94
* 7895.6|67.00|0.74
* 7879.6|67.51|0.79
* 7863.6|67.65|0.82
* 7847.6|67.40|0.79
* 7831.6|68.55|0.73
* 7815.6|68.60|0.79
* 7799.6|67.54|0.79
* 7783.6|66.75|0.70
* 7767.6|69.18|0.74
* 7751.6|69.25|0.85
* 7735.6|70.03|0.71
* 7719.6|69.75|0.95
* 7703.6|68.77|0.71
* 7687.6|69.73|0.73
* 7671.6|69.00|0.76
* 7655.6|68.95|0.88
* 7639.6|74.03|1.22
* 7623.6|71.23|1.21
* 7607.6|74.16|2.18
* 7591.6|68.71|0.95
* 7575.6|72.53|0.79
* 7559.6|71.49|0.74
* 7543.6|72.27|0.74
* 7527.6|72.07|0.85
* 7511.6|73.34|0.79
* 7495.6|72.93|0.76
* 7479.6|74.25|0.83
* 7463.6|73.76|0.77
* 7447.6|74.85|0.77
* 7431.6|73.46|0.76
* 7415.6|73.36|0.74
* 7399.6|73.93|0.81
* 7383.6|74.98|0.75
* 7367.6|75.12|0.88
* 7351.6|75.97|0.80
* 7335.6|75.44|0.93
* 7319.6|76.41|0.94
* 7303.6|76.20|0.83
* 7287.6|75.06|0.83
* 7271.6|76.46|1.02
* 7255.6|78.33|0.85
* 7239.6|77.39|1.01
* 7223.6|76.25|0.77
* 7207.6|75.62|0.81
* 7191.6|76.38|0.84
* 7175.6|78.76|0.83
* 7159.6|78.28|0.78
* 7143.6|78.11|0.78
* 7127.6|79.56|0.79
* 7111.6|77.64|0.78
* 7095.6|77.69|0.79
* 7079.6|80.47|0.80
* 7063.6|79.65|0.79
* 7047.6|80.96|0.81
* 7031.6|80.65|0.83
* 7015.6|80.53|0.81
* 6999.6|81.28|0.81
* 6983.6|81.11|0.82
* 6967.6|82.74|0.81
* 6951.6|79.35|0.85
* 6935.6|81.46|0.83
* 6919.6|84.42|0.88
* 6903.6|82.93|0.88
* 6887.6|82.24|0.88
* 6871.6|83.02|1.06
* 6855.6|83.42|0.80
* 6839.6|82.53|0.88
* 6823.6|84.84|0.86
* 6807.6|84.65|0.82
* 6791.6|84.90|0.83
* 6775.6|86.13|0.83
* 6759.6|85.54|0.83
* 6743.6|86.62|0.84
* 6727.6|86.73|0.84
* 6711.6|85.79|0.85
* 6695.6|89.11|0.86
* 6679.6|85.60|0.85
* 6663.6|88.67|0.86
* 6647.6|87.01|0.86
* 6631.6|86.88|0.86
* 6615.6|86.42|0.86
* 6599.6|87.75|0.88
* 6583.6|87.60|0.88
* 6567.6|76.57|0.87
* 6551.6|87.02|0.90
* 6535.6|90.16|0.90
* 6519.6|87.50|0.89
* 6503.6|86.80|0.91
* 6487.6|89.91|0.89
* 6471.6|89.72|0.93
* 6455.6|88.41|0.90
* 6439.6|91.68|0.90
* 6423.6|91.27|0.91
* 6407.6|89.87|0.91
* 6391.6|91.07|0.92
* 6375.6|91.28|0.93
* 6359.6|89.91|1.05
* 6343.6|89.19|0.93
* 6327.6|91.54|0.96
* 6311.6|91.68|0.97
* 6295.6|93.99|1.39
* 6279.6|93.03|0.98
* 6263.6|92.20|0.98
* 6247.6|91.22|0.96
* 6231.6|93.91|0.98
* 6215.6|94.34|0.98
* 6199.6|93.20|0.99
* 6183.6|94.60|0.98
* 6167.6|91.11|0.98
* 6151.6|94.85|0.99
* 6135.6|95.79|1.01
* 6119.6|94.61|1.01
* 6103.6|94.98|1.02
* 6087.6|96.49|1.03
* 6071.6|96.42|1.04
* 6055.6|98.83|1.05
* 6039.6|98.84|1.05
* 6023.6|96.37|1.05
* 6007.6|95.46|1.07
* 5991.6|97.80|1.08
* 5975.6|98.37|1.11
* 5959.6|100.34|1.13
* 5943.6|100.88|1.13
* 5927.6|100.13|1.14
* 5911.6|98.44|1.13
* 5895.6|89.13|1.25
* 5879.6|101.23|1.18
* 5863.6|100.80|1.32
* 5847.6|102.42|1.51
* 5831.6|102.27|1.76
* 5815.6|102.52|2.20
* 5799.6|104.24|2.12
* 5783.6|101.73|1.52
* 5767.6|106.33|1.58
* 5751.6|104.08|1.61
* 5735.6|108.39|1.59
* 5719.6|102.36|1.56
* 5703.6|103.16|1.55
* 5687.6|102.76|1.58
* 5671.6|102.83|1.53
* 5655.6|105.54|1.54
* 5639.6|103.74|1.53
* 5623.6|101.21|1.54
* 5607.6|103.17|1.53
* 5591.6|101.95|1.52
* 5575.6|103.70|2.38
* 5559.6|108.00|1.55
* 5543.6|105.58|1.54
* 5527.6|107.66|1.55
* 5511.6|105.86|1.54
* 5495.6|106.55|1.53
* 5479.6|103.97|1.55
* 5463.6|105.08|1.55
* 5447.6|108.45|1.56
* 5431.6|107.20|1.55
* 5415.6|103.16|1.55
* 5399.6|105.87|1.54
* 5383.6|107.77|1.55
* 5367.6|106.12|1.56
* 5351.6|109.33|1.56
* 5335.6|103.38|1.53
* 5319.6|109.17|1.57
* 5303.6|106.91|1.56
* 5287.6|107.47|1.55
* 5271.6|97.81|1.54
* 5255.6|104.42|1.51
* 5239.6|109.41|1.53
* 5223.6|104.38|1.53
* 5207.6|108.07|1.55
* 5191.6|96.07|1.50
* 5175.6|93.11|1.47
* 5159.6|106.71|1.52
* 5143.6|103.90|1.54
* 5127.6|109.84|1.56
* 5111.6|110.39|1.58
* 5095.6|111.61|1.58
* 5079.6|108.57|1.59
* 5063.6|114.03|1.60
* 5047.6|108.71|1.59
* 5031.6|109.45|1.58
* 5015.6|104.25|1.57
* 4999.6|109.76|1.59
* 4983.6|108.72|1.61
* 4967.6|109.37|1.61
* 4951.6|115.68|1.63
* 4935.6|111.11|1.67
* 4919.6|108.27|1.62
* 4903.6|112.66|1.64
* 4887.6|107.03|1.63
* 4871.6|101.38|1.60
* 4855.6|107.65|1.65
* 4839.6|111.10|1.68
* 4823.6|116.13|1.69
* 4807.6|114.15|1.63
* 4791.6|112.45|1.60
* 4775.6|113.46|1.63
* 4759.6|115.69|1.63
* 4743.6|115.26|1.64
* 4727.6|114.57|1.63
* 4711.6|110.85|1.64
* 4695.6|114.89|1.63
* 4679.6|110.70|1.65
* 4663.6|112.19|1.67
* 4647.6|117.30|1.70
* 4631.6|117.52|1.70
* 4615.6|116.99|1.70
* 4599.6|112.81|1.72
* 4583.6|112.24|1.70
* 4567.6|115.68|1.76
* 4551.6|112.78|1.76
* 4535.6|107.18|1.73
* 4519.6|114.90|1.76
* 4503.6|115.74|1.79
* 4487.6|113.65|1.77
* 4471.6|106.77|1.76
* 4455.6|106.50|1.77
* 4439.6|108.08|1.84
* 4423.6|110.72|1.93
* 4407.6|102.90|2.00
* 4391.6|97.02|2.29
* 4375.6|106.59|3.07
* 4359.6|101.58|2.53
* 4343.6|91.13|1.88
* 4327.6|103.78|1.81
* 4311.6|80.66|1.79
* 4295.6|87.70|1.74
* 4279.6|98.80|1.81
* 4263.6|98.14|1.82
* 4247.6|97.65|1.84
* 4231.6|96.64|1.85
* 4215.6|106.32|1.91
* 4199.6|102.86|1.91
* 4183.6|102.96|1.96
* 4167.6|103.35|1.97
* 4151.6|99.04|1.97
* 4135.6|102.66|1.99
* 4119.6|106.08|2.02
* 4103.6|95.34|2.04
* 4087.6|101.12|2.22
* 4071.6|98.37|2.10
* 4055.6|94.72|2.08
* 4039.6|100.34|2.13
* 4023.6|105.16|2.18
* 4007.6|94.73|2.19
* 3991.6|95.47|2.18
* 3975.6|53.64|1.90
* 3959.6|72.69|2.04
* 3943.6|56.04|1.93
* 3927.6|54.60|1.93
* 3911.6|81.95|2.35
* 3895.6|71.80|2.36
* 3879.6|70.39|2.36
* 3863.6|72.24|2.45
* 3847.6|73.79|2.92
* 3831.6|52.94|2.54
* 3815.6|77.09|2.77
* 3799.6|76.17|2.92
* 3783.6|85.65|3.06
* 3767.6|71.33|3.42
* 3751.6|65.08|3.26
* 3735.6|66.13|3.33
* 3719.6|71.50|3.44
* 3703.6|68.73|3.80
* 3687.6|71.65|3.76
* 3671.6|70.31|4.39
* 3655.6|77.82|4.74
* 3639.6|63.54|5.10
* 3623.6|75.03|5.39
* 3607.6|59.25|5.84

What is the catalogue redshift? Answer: 0.000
